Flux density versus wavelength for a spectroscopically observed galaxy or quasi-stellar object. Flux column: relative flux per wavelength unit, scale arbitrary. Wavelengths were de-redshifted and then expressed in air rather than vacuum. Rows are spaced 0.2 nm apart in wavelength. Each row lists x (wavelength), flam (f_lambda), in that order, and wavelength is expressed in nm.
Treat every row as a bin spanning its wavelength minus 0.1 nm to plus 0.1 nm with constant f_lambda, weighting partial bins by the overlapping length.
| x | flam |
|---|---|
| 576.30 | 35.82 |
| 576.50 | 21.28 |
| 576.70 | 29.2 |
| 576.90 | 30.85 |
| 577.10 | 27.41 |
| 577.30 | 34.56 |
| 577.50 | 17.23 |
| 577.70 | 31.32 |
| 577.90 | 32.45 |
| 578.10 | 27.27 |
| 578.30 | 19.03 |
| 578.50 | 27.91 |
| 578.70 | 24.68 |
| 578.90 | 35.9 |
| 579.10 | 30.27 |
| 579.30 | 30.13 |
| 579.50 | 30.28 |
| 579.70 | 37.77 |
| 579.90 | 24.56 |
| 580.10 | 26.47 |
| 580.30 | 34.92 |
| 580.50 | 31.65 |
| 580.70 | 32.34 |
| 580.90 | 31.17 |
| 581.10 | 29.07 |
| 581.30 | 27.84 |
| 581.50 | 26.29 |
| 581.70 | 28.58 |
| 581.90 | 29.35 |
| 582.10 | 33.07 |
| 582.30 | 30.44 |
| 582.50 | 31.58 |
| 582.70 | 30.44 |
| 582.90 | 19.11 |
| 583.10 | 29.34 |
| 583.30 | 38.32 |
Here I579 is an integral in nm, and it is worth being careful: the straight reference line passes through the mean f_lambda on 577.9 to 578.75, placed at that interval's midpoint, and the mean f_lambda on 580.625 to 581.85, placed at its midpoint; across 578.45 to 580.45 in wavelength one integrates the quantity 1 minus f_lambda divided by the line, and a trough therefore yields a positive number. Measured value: -0.25 nm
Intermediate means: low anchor 25.6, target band 30.4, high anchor 29.2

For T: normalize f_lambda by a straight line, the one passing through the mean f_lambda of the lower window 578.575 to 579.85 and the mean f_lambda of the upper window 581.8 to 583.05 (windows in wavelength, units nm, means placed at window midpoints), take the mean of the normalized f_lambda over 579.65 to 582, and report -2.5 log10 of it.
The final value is 0.01 mag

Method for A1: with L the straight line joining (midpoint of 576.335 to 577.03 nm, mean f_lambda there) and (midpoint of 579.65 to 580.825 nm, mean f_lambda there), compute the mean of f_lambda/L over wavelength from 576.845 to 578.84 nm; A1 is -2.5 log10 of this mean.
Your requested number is 0.06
